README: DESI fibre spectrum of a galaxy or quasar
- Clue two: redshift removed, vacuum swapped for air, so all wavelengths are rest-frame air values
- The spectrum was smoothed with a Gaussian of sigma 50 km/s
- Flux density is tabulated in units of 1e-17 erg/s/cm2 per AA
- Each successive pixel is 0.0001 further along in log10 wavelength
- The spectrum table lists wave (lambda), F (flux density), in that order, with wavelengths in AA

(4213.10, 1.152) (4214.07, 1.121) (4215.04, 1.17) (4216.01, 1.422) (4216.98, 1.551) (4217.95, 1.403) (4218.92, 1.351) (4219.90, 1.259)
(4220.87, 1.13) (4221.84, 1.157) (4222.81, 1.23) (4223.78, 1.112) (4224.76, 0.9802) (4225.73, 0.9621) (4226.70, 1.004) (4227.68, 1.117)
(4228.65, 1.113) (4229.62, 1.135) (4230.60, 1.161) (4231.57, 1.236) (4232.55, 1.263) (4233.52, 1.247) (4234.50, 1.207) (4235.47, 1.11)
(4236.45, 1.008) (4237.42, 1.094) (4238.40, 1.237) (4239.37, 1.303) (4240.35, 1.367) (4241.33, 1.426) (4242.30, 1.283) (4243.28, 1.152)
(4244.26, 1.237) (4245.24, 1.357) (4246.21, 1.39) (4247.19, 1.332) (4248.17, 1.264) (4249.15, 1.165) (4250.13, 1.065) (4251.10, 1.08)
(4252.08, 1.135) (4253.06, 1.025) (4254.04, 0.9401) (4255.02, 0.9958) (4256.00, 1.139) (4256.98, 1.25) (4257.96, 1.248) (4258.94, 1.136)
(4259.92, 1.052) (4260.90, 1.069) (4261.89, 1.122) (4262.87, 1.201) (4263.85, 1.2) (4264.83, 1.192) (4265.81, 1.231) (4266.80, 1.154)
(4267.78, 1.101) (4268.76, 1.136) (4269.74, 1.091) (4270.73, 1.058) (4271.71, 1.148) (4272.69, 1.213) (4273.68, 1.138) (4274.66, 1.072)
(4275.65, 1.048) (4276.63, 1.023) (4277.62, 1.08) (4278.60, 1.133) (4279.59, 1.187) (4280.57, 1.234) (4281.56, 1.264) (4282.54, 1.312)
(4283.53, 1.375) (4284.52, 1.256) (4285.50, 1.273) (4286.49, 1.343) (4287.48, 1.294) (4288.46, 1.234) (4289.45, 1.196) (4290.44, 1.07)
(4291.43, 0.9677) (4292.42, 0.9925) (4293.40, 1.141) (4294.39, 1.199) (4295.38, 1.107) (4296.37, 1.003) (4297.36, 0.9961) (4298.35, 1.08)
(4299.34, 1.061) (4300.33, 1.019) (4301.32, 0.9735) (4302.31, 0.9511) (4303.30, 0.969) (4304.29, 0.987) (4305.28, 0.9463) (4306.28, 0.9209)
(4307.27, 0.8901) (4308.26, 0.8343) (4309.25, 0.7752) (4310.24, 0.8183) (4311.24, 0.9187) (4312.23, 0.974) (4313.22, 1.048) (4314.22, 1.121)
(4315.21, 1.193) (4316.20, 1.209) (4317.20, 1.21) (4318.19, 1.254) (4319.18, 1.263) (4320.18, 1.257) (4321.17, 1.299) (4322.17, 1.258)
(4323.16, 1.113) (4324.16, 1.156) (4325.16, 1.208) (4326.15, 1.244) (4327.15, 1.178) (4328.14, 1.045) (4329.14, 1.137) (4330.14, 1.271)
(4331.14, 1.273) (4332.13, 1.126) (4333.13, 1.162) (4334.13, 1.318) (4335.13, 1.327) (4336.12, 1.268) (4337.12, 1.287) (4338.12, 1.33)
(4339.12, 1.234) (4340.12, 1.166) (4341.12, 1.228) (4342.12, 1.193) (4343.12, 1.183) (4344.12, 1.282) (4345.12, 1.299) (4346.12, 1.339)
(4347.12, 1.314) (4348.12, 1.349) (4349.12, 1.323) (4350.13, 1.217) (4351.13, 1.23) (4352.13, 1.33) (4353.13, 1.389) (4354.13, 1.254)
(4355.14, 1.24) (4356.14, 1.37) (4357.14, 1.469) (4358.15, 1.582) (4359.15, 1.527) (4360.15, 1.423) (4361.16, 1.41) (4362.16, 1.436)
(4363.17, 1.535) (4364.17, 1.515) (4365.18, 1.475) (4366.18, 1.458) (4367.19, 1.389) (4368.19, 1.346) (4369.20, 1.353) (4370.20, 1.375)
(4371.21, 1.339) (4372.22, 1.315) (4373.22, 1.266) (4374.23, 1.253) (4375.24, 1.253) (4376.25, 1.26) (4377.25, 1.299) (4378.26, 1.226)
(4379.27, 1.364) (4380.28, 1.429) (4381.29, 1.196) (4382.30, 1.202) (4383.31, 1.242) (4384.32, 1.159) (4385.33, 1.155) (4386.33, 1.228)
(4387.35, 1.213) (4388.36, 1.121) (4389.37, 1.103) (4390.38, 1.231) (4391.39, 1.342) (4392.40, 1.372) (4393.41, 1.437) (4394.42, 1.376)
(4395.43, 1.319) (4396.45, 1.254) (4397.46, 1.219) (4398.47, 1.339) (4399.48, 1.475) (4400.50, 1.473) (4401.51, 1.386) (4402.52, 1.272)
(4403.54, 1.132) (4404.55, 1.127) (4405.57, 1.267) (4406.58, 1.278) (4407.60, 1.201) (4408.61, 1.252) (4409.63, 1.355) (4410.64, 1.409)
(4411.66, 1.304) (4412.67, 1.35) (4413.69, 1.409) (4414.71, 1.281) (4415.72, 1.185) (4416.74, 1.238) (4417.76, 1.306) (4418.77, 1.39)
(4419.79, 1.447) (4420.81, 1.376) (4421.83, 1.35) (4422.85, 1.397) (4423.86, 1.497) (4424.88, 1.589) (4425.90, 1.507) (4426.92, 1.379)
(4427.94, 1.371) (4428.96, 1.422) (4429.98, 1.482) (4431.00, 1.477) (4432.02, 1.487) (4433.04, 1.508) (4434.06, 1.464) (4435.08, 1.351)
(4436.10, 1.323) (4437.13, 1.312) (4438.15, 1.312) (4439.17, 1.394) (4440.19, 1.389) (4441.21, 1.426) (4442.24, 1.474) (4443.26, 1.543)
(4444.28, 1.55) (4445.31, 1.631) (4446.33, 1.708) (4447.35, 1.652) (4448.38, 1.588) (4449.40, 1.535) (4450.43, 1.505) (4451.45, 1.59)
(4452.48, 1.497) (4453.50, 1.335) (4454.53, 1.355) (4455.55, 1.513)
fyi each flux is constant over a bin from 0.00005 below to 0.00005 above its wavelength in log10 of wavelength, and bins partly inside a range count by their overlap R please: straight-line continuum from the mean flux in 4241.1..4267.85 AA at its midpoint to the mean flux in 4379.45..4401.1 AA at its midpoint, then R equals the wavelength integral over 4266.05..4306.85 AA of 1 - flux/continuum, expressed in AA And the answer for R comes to 2.9 AA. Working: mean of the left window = 1.18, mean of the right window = 1.28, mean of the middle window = 1.12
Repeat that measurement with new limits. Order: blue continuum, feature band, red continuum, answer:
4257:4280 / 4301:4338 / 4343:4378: 4.19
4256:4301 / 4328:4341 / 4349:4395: 0.24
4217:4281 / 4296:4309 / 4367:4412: 2.62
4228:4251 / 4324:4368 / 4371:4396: -1.86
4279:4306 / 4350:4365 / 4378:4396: -2.24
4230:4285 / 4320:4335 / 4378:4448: 0.63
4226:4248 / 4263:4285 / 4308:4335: 0.30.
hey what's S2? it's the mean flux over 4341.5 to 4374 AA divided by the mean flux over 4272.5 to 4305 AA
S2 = 1.2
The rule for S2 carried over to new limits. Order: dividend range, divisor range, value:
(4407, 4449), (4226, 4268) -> 1.21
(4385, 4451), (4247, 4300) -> 1.20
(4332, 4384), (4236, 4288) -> 1.12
